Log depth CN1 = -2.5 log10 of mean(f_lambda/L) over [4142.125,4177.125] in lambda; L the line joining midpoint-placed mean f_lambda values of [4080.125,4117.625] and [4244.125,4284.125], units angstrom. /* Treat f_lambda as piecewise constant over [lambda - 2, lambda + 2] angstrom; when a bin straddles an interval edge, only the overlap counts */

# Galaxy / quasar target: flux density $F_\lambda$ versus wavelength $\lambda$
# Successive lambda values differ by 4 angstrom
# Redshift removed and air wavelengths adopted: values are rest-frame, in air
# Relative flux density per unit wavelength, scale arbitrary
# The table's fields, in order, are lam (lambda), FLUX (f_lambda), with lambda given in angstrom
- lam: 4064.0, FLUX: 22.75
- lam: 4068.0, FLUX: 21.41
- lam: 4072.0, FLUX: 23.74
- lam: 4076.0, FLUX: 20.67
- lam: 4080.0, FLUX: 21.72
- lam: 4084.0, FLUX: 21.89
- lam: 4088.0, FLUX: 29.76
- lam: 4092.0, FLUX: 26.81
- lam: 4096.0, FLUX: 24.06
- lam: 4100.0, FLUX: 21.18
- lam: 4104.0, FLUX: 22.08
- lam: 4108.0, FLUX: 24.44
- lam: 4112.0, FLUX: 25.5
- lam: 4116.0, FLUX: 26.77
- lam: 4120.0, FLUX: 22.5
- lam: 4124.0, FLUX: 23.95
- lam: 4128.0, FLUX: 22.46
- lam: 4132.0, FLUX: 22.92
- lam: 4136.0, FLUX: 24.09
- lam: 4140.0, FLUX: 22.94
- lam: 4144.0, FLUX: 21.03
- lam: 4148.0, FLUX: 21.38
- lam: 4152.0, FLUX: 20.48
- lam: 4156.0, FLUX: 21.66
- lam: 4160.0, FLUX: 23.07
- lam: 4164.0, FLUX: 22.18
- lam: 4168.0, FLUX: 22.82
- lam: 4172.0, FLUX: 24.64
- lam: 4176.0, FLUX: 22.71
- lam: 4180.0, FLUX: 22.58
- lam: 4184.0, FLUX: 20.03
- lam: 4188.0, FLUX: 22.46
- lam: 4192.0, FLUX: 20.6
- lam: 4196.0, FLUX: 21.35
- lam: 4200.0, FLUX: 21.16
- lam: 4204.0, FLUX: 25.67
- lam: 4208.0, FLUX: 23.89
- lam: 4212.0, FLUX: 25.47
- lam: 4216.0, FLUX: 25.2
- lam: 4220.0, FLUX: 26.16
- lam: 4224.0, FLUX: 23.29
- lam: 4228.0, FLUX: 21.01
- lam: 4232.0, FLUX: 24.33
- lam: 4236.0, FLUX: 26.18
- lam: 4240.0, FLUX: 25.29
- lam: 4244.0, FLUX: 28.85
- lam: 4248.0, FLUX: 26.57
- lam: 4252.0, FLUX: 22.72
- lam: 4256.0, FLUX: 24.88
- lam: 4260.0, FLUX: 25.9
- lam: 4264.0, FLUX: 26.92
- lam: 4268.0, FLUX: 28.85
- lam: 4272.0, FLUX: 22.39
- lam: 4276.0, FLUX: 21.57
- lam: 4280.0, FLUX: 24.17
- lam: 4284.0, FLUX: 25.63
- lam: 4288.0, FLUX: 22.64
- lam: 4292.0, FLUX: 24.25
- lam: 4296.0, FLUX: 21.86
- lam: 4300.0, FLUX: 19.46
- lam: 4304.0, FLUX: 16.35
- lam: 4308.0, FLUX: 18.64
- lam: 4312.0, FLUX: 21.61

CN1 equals 0.12 mag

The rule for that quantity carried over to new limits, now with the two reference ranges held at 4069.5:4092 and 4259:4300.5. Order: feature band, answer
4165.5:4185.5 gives 0.06 mag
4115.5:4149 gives 0.04 mag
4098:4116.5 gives 0.00 mag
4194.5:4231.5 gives 0.01 mag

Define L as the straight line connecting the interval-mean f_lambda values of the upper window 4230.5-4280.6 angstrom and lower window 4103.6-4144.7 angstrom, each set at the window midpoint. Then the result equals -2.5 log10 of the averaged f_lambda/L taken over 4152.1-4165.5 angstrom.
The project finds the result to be 0.10 mag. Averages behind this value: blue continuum 23.7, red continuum 25.3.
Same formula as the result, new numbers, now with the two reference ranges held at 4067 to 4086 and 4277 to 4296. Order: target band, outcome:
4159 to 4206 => 0.02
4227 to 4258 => -0.08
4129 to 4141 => -0.04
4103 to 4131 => -0.08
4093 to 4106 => -0.03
